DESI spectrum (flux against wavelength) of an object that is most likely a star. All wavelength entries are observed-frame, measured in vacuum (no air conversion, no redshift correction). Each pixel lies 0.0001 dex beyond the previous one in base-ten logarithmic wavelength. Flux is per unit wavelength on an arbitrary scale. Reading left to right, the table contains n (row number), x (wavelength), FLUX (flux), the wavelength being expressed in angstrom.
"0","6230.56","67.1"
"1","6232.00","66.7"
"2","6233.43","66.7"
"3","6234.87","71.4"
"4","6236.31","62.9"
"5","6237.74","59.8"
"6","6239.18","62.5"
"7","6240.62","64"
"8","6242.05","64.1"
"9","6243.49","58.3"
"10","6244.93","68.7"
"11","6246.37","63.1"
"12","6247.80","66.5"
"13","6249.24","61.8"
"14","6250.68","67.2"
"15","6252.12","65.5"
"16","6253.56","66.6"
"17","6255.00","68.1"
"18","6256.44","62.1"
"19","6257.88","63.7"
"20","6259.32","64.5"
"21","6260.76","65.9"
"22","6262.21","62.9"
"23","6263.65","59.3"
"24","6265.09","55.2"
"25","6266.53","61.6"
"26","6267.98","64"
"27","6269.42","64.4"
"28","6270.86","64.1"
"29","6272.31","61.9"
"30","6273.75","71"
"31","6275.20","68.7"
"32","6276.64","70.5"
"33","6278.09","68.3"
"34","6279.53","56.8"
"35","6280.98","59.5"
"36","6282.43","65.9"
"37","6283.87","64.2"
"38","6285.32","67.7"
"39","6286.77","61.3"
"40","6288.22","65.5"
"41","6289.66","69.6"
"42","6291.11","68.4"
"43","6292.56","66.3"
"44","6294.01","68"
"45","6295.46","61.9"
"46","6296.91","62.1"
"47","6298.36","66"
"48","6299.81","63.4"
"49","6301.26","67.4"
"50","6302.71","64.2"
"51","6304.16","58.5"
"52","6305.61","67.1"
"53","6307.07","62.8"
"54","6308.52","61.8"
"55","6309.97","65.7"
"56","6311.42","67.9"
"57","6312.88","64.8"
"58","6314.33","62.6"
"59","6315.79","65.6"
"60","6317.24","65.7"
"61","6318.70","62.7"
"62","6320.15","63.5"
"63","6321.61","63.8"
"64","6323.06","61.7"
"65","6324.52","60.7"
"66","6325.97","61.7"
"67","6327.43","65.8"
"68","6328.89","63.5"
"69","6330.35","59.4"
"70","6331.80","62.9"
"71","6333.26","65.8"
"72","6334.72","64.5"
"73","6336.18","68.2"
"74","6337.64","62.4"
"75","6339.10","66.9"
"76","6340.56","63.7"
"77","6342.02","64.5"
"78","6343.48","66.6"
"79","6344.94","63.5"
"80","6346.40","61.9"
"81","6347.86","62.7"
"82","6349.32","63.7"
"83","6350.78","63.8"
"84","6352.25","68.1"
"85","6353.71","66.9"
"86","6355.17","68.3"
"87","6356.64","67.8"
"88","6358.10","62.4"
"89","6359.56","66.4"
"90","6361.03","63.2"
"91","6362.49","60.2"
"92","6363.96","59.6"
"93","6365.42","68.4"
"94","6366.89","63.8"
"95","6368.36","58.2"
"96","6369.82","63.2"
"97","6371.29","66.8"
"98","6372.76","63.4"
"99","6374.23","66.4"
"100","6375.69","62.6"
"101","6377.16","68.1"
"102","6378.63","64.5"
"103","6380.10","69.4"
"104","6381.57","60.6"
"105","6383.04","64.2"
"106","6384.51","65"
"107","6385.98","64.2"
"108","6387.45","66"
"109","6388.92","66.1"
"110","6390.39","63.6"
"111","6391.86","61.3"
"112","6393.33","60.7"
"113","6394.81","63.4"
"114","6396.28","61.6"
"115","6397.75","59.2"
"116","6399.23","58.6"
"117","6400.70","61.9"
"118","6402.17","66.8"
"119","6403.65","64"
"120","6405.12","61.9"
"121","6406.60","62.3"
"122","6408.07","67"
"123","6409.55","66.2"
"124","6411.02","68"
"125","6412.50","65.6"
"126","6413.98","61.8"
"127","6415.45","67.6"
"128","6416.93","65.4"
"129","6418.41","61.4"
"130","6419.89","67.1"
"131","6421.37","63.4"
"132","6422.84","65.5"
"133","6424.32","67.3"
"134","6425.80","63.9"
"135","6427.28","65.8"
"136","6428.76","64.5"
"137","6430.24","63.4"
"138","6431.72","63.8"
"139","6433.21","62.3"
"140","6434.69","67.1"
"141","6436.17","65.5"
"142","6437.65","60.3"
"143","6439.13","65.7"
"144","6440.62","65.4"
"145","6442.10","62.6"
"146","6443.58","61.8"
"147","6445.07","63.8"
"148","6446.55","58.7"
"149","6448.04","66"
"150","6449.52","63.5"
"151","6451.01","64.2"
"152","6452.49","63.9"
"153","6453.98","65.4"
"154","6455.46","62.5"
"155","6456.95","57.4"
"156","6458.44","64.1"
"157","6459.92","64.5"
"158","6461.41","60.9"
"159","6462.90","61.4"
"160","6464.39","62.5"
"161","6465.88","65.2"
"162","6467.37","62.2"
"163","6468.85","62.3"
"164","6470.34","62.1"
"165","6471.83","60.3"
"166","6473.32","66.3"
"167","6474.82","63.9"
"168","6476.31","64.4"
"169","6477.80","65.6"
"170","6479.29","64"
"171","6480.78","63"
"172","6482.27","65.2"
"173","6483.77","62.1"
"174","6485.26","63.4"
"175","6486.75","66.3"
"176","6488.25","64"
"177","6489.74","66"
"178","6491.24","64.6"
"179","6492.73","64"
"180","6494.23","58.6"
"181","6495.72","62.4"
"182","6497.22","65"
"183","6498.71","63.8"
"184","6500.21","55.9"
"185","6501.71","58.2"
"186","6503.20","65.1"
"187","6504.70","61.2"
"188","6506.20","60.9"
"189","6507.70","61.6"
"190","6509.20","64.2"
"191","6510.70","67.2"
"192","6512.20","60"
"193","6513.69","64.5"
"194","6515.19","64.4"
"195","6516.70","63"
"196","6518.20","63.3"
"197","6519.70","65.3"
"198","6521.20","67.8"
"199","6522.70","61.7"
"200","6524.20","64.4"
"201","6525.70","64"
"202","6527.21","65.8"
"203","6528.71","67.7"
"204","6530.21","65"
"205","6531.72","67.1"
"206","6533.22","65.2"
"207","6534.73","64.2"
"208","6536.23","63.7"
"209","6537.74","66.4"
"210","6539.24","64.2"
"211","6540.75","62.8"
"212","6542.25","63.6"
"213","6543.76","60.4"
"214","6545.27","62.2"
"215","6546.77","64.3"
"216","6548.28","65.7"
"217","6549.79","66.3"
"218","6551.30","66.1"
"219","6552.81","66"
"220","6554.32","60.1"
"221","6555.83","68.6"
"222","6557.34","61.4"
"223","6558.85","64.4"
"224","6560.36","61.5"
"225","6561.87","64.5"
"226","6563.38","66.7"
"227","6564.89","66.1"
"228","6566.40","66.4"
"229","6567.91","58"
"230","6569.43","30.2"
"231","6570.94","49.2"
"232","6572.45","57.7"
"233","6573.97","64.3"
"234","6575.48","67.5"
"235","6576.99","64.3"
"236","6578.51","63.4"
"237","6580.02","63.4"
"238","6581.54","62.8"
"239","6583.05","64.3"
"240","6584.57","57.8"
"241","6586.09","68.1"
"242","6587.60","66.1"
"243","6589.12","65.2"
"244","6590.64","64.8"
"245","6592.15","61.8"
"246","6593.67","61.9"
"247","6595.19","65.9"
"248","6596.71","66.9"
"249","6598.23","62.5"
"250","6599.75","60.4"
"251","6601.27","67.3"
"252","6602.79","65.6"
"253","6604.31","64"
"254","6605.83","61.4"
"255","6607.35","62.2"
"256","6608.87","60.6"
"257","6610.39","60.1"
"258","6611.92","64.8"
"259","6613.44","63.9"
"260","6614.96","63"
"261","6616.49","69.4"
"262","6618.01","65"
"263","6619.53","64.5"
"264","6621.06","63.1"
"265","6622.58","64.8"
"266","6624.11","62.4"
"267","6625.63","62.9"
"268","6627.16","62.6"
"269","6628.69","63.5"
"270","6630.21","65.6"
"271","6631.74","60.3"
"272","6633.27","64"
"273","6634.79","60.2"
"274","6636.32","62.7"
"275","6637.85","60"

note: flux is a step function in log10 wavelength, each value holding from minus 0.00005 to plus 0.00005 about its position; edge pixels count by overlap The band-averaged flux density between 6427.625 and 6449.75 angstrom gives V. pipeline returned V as 63.7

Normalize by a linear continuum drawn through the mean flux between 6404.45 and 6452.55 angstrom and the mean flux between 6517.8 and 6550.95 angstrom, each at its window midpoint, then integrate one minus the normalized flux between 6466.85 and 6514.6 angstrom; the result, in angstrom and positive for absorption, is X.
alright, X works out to 1.1 angstrom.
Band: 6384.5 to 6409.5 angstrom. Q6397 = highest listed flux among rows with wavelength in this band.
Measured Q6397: 67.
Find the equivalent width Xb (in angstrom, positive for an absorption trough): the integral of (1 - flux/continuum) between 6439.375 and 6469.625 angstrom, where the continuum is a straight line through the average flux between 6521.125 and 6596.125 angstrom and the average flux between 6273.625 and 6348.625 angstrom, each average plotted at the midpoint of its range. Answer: 0.37 angstrom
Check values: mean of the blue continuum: 64.5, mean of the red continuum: 63.2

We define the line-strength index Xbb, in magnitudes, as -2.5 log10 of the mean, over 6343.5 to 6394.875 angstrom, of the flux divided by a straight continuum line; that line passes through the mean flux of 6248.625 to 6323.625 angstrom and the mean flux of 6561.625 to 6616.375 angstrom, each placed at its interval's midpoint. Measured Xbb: -0.01 mag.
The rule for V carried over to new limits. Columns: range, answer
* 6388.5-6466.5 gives 63.6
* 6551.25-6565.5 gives 64.4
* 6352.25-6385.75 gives 64.6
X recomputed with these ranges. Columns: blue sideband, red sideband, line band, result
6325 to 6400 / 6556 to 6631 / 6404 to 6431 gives -0.5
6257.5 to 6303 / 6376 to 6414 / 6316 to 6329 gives 0.2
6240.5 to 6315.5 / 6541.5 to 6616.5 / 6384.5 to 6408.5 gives 0.3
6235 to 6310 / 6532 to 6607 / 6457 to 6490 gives 0.0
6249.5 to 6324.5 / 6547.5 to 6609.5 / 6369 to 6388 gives -0.3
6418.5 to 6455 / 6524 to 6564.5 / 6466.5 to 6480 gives 0.2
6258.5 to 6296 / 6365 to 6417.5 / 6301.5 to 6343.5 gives 0.2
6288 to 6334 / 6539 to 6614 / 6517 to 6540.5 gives -0.7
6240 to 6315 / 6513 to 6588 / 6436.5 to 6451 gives 0.1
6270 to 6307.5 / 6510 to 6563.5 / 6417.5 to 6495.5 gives 1.2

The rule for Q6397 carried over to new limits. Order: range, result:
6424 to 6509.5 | 67.3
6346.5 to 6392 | 69.4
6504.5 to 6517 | 67.2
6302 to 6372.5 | 68.4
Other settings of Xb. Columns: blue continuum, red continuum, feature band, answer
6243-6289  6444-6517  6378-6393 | -0.19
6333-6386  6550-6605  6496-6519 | 0.27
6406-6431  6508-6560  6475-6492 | 0.08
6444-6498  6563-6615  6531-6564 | -0.91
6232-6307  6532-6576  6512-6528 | -0.40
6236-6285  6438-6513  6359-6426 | -0.66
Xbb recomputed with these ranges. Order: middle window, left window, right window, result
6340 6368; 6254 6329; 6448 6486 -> -0.01 mag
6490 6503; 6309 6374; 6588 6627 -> 0.04 mag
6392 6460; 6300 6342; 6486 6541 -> 0.00 mag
